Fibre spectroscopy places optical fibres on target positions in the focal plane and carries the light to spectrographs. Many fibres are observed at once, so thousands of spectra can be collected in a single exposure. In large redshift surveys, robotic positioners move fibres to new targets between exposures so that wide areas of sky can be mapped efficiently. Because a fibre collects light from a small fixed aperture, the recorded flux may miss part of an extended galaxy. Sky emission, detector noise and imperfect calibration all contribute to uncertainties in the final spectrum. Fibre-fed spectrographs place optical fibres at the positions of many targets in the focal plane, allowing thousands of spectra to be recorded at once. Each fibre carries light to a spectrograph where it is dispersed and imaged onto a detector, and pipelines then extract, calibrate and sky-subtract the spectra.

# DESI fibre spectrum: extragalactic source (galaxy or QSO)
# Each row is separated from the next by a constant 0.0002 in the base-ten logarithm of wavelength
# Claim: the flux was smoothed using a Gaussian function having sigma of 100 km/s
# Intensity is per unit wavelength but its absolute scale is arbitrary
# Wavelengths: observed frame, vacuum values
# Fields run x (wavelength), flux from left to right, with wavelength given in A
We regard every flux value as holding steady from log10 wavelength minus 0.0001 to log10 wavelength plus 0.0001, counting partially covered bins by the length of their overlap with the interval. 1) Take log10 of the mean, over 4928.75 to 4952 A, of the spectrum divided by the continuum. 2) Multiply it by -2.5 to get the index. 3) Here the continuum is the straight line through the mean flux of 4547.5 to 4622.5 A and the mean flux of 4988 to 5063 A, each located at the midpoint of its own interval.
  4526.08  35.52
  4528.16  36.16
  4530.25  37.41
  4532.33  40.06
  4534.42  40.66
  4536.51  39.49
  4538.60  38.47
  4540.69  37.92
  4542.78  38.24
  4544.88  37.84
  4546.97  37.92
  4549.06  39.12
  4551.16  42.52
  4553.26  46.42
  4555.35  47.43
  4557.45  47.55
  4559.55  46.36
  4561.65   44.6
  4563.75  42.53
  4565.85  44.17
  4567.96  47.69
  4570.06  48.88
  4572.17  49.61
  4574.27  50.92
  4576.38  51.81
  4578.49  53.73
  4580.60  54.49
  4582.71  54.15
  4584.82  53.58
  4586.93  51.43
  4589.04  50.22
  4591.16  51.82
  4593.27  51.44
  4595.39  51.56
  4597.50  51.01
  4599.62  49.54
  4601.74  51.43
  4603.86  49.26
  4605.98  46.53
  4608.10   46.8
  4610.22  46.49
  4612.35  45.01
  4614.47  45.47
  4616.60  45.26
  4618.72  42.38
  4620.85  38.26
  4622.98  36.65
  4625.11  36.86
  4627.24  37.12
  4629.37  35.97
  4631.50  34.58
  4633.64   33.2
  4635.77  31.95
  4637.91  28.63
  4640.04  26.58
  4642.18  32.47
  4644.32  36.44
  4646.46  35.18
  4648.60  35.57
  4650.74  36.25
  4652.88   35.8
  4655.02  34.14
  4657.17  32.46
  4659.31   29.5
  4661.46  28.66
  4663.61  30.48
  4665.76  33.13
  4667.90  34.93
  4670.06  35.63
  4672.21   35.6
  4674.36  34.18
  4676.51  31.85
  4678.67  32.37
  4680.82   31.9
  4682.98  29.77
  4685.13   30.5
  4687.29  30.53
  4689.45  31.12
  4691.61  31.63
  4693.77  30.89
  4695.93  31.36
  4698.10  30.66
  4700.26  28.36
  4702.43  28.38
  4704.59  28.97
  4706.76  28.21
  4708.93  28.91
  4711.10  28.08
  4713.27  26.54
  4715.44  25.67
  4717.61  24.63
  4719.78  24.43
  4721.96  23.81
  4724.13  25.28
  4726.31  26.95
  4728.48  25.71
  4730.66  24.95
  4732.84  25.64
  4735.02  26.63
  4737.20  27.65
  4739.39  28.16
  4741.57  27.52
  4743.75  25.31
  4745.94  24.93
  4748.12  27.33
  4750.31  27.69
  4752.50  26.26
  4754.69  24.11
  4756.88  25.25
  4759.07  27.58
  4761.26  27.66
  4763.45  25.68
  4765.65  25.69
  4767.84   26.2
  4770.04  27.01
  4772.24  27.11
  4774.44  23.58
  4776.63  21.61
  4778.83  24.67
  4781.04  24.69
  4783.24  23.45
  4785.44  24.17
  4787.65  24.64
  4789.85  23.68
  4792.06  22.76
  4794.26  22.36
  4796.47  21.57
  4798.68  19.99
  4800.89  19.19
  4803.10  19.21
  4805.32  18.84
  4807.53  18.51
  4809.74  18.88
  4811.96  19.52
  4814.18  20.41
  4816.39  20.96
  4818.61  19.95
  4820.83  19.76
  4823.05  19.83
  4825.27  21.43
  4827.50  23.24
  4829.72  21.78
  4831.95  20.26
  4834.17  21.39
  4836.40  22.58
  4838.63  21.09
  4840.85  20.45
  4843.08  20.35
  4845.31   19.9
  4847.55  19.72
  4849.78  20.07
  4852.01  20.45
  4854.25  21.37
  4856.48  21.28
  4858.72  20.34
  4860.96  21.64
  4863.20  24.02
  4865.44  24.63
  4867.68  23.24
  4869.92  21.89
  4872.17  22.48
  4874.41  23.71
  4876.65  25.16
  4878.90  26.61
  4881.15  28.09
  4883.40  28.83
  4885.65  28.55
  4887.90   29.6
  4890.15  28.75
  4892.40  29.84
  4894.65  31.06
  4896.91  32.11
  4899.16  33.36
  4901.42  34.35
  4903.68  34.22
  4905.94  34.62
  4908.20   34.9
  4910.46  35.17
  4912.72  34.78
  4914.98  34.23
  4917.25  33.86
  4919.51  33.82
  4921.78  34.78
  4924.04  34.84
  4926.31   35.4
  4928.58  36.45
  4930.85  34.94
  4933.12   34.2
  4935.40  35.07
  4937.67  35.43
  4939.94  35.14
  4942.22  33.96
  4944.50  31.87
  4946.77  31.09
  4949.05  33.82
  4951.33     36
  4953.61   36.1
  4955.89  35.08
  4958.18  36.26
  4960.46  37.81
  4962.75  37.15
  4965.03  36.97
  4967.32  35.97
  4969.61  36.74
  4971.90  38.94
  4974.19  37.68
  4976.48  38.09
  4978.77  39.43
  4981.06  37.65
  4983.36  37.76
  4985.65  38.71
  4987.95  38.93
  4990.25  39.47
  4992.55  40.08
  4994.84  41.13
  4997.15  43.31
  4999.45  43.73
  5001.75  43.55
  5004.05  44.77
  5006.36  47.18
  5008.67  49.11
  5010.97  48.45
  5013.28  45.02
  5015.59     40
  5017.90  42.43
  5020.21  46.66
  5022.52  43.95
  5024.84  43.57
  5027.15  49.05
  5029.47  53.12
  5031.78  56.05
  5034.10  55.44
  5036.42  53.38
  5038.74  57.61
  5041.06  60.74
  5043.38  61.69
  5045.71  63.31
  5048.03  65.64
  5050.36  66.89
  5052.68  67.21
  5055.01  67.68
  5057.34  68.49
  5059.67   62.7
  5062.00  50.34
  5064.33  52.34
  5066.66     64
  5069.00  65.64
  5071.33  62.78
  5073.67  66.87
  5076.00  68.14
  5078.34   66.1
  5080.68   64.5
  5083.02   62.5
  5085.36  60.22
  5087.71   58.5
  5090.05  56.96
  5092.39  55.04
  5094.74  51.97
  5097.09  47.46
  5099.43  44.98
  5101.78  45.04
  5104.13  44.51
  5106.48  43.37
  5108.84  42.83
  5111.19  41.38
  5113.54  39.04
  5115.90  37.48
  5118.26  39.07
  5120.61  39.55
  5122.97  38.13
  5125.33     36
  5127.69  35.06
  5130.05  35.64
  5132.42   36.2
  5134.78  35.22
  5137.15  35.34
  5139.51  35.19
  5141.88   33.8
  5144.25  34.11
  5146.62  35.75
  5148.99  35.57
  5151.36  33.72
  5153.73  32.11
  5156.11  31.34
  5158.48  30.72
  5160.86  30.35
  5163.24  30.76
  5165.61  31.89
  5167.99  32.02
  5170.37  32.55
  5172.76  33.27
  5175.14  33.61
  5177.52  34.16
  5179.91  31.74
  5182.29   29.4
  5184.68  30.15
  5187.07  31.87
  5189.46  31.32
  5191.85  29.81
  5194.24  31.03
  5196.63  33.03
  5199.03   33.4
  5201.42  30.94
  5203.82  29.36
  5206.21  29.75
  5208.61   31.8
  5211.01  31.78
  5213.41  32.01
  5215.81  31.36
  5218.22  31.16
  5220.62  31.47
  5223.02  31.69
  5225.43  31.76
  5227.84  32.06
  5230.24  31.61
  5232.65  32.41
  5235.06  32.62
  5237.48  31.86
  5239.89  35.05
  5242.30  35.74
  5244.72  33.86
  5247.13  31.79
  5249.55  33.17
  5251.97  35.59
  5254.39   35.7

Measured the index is 0.43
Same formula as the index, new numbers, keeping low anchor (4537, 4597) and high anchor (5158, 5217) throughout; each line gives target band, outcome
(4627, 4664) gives 0.33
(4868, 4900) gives 0.37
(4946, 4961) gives 0.06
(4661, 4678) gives 0.31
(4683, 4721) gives 0.45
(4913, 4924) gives 0.12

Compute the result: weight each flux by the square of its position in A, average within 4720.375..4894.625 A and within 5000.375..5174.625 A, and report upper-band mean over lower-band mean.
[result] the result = 2.2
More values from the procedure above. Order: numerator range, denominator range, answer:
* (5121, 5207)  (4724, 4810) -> 1.58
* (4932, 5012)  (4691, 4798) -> 1.62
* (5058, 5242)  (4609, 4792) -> 1.58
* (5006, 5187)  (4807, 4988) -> 1.70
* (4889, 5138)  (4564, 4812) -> 1.56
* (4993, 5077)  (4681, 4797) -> 2.32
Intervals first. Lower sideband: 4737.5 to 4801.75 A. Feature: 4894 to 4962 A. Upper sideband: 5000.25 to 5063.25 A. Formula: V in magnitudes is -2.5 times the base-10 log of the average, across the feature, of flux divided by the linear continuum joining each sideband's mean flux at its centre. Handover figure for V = 0.22 mag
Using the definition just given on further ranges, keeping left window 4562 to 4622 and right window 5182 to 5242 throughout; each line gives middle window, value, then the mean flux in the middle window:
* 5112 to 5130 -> -0.108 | 37.7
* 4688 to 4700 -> 0.429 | 30.9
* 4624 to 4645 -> 0.386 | 33.3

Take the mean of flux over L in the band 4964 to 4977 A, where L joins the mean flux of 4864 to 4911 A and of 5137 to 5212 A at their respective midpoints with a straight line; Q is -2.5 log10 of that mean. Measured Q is -0.241 mag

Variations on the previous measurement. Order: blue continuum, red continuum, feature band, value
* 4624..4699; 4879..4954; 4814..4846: 0.497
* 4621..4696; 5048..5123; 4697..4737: 0.321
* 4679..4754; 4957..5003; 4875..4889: 0.251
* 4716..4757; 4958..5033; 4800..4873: 0.471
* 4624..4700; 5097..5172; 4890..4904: 0.085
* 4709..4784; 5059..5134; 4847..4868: 0.476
